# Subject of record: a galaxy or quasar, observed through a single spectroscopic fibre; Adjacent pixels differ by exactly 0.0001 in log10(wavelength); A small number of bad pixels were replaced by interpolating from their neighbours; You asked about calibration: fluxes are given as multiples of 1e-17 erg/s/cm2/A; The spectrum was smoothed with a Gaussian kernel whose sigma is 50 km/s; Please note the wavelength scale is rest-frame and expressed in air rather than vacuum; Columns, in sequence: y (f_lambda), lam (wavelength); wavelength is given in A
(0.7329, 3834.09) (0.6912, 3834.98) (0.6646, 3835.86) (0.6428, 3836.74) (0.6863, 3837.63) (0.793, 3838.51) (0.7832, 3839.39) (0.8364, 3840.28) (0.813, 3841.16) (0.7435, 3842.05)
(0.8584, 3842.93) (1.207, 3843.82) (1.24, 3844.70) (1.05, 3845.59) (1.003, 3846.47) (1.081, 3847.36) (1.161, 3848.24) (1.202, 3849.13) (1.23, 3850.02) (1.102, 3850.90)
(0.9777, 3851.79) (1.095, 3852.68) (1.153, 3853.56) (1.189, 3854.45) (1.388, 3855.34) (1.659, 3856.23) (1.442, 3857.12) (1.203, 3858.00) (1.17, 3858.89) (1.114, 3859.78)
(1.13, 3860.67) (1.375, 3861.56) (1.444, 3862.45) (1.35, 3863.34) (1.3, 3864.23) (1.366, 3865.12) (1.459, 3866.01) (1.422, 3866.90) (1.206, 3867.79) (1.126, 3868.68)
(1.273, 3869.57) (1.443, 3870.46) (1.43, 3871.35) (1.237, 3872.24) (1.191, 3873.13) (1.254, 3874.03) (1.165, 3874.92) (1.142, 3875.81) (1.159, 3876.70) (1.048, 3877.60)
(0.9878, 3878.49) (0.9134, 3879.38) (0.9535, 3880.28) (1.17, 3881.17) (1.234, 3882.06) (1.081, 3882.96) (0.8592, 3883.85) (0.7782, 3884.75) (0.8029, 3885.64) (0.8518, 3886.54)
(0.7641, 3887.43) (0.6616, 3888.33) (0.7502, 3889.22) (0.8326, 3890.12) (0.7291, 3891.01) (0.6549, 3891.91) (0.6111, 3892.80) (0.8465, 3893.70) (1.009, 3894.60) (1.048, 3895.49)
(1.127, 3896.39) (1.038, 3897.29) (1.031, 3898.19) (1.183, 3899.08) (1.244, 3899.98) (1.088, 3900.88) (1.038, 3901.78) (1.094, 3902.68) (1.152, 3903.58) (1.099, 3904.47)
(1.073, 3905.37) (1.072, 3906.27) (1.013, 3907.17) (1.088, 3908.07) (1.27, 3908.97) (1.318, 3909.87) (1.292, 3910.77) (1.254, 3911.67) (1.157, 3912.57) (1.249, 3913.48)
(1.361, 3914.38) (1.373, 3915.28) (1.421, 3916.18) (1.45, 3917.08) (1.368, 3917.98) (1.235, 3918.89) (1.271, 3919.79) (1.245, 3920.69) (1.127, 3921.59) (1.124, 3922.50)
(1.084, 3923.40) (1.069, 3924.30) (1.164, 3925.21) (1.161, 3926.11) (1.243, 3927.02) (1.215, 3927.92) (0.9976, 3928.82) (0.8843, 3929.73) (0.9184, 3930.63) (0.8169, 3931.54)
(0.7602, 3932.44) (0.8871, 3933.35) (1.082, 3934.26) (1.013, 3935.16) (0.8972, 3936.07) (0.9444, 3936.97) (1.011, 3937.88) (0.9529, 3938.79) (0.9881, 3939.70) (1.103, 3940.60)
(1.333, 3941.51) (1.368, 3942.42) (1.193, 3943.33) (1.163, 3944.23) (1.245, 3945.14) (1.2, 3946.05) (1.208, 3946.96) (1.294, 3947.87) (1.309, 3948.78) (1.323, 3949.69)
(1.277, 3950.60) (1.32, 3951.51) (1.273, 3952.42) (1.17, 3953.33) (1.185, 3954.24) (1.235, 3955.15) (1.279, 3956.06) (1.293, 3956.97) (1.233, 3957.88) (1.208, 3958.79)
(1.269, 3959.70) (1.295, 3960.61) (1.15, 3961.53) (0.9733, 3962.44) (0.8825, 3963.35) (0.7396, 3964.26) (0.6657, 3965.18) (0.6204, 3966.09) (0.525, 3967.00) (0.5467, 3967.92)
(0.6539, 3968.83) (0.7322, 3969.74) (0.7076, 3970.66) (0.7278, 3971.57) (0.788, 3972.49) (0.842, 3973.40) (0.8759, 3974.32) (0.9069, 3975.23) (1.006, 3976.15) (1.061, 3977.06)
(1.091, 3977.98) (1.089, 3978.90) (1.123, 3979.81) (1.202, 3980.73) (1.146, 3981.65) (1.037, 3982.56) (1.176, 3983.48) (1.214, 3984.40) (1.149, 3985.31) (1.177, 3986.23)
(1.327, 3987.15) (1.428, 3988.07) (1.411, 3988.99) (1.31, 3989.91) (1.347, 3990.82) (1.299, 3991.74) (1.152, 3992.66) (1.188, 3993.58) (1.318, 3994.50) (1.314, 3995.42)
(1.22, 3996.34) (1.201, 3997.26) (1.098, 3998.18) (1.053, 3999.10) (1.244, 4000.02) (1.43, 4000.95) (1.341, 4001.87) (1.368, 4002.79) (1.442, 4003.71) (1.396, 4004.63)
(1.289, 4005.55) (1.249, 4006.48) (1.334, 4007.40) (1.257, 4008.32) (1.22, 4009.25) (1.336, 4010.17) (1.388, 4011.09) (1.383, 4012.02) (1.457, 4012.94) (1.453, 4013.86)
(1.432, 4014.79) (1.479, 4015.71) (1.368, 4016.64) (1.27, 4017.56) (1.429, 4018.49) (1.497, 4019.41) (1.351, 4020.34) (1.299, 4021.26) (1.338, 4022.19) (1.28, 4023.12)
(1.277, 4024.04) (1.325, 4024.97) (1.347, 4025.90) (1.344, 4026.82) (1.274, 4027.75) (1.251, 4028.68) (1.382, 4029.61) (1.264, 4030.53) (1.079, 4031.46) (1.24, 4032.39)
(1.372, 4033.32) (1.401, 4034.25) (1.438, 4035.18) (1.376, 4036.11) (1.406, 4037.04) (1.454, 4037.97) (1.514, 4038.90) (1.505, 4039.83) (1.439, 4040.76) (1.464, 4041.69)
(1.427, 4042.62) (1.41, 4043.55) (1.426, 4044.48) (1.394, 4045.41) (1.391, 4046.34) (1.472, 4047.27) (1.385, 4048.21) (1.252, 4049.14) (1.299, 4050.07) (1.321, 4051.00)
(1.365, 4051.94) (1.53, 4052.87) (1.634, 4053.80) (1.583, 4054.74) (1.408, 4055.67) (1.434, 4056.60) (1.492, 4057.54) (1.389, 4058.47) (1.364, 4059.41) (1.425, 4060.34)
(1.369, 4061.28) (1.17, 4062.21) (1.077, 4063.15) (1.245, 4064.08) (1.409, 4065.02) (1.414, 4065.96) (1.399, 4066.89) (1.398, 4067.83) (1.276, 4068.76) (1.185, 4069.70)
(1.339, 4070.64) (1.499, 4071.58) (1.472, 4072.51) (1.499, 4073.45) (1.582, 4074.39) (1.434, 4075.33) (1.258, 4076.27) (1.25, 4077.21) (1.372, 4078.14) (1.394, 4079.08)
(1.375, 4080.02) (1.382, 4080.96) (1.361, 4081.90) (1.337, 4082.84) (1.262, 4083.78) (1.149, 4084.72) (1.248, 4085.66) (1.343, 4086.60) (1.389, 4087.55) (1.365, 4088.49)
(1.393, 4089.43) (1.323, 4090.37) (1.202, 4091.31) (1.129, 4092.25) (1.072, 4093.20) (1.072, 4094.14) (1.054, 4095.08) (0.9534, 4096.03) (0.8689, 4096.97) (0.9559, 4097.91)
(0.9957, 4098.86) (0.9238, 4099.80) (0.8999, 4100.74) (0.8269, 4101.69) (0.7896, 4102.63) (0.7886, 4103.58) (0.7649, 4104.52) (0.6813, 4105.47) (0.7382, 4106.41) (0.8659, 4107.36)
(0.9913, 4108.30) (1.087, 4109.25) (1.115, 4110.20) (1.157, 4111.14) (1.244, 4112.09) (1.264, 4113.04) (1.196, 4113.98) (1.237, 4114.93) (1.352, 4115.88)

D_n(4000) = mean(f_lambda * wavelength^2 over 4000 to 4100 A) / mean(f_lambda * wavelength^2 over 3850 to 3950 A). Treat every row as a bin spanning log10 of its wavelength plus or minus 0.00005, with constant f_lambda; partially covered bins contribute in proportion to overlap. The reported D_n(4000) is 1.28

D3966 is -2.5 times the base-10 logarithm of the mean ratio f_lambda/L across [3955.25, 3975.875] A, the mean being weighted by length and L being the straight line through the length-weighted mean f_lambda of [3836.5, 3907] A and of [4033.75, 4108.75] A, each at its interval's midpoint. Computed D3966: 0.27 mag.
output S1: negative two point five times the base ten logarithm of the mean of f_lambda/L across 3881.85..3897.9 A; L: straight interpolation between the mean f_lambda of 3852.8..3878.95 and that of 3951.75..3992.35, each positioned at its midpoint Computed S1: 0.37 mag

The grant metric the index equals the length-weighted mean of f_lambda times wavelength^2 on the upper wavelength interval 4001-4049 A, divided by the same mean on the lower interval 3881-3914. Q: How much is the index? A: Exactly 1.4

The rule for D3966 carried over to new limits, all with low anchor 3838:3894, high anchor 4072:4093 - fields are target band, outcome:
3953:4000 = 0.14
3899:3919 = -0.07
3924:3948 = 0.09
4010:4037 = -0.07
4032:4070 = -0.07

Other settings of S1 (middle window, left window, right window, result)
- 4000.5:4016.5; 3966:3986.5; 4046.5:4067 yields -0.223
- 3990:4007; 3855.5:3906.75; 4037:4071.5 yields 0.020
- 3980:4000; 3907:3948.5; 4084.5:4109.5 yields -0.112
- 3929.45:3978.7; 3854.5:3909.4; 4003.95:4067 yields 0.196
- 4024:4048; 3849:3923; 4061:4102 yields -0.125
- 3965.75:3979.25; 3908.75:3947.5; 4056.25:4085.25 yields 0.438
